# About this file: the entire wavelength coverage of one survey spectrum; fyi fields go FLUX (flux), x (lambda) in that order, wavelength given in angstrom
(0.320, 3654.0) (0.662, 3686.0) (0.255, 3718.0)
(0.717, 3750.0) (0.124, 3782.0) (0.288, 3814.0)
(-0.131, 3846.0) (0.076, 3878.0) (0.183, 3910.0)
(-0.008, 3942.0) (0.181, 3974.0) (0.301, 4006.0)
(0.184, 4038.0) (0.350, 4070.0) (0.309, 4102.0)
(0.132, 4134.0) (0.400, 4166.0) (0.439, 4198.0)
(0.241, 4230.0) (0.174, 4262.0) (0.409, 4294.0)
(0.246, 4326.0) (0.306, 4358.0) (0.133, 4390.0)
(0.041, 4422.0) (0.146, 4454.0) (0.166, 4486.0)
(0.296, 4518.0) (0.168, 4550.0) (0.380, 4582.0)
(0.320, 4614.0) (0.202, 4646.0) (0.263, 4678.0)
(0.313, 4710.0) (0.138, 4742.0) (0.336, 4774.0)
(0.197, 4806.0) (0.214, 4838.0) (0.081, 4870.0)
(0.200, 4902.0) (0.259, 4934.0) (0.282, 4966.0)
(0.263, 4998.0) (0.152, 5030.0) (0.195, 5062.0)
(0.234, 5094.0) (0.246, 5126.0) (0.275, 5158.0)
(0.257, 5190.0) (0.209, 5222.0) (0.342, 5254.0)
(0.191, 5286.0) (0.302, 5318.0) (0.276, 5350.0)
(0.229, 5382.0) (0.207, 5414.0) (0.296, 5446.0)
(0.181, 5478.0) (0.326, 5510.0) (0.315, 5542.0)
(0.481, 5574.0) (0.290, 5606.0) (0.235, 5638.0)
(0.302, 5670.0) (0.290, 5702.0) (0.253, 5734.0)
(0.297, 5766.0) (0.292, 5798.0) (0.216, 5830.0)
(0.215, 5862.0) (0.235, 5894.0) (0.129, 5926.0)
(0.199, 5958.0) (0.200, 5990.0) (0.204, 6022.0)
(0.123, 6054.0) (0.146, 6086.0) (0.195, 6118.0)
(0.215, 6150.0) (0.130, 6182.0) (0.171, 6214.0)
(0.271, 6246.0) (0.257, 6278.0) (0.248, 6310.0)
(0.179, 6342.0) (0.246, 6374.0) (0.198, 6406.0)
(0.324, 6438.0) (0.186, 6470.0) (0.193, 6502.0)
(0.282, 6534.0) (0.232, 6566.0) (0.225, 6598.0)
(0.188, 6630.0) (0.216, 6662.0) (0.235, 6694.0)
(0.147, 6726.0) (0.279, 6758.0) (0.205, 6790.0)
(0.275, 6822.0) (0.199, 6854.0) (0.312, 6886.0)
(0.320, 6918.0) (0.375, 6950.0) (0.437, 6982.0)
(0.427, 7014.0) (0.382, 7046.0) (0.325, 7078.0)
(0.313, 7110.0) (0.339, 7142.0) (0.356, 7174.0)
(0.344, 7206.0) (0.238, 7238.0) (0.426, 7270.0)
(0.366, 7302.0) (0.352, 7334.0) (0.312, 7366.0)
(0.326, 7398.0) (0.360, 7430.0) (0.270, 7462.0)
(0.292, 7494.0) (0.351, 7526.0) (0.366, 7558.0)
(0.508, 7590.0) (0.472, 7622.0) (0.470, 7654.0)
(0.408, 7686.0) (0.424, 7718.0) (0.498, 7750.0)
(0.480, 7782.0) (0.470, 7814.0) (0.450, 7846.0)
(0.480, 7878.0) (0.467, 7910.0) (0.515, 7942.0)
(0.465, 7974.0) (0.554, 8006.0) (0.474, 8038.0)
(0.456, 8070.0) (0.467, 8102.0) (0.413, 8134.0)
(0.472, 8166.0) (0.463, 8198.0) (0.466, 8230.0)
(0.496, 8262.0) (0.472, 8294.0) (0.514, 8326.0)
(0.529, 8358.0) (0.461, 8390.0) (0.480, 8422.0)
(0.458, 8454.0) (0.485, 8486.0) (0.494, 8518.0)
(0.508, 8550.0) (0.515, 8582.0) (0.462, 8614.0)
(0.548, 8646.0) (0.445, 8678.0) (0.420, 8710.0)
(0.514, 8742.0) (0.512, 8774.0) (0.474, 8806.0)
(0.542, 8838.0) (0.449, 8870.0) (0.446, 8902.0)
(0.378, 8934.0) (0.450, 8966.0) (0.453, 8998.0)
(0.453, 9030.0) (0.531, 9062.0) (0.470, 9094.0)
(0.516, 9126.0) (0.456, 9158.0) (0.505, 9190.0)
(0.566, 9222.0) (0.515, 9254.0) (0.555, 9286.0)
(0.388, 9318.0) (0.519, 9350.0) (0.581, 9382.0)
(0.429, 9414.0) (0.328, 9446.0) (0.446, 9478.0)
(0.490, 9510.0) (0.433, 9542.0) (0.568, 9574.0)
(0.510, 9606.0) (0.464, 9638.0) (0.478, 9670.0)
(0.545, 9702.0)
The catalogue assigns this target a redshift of 0.728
